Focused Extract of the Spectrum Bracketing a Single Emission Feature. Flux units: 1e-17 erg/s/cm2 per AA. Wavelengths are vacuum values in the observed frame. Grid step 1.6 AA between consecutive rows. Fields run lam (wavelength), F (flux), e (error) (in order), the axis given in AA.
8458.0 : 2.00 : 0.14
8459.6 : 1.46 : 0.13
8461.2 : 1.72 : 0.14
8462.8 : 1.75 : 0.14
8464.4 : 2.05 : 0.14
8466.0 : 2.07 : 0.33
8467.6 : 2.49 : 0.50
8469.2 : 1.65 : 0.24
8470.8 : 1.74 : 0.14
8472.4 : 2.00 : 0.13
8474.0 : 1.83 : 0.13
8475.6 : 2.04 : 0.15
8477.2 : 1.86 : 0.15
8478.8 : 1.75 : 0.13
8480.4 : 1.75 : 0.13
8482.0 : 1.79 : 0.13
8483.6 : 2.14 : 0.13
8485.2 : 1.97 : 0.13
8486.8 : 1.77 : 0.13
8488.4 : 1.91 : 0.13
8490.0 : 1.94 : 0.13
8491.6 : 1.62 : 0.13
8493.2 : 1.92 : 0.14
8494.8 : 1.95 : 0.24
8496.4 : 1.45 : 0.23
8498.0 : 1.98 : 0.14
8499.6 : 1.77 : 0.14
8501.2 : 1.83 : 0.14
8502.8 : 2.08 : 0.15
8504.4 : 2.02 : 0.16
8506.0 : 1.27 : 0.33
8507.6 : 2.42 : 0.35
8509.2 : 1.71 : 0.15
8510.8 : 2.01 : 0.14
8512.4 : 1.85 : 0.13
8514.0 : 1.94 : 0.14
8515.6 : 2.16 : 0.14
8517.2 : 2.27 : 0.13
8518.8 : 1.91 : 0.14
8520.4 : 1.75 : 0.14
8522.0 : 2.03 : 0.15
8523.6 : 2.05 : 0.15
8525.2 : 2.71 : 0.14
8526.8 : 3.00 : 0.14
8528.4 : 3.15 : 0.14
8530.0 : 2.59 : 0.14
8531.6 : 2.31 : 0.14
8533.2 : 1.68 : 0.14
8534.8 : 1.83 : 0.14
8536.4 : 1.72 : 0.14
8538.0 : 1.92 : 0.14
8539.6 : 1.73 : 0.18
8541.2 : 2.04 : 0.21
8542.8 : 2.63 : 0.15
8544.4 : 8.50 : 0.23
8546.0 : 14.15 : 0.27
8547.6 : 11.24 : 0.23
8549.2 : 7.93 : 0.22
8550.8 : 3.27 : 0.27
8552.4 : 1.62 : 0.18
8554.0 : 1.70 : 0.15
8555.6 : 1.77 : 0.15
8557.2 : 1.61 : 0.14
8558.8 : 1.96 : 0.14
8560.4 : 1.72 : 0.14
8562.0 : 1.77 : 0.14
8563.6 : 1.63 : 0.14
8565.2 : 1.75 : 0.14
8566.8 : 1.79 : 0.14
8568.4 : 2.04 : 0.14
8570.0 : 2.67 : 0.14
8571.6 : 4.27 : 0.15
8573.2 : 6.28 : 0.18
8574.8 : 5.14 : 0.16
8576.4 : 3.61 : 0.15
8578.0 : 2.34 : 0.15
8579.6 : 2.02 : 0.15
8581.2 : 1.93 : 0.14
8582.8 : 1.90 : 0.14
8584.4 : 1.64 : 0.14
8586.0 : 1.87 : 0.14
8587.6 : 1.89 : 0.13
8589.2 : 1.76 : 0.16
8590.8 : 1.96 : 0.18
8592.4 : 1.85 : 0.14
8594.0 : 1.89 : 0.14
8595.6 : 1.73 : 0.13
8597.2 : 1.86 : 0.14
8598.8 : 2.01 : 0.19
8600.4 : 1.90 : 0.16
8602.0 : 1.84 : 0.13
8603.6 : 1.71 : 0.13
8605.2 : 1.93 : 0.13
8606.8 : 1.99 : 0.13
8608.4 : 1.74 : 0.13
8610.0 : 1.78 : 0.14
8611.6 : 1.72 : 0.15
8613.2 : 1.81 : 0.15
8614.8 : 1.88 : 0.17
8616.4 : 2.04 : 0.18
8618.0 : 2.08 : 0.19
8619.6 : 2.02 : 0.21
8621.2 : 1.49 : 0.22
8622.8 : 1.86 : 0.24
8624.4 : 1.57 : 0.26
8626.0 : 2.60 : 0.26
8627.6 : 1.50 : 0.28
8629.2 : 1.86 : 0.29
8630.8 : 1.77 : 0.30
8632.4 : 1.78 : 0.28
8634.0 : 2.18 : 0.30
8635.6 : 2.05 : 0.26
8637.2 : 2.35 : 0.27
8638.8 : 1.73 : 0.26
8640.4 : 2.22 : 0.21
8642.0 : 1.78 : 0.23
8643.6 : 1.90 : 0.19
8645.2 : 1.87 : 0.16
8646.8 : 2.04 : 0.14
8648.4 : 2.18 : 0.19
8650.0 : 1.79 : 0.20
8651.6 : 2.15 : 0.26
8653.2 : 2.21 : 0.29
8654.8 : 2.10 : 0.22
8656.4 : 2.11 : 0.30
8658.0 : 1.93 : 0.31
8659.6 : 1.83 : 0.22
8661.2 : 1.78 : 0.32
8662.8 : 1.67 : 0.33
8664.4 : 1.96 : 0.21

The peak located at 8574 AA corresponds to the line [N II]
